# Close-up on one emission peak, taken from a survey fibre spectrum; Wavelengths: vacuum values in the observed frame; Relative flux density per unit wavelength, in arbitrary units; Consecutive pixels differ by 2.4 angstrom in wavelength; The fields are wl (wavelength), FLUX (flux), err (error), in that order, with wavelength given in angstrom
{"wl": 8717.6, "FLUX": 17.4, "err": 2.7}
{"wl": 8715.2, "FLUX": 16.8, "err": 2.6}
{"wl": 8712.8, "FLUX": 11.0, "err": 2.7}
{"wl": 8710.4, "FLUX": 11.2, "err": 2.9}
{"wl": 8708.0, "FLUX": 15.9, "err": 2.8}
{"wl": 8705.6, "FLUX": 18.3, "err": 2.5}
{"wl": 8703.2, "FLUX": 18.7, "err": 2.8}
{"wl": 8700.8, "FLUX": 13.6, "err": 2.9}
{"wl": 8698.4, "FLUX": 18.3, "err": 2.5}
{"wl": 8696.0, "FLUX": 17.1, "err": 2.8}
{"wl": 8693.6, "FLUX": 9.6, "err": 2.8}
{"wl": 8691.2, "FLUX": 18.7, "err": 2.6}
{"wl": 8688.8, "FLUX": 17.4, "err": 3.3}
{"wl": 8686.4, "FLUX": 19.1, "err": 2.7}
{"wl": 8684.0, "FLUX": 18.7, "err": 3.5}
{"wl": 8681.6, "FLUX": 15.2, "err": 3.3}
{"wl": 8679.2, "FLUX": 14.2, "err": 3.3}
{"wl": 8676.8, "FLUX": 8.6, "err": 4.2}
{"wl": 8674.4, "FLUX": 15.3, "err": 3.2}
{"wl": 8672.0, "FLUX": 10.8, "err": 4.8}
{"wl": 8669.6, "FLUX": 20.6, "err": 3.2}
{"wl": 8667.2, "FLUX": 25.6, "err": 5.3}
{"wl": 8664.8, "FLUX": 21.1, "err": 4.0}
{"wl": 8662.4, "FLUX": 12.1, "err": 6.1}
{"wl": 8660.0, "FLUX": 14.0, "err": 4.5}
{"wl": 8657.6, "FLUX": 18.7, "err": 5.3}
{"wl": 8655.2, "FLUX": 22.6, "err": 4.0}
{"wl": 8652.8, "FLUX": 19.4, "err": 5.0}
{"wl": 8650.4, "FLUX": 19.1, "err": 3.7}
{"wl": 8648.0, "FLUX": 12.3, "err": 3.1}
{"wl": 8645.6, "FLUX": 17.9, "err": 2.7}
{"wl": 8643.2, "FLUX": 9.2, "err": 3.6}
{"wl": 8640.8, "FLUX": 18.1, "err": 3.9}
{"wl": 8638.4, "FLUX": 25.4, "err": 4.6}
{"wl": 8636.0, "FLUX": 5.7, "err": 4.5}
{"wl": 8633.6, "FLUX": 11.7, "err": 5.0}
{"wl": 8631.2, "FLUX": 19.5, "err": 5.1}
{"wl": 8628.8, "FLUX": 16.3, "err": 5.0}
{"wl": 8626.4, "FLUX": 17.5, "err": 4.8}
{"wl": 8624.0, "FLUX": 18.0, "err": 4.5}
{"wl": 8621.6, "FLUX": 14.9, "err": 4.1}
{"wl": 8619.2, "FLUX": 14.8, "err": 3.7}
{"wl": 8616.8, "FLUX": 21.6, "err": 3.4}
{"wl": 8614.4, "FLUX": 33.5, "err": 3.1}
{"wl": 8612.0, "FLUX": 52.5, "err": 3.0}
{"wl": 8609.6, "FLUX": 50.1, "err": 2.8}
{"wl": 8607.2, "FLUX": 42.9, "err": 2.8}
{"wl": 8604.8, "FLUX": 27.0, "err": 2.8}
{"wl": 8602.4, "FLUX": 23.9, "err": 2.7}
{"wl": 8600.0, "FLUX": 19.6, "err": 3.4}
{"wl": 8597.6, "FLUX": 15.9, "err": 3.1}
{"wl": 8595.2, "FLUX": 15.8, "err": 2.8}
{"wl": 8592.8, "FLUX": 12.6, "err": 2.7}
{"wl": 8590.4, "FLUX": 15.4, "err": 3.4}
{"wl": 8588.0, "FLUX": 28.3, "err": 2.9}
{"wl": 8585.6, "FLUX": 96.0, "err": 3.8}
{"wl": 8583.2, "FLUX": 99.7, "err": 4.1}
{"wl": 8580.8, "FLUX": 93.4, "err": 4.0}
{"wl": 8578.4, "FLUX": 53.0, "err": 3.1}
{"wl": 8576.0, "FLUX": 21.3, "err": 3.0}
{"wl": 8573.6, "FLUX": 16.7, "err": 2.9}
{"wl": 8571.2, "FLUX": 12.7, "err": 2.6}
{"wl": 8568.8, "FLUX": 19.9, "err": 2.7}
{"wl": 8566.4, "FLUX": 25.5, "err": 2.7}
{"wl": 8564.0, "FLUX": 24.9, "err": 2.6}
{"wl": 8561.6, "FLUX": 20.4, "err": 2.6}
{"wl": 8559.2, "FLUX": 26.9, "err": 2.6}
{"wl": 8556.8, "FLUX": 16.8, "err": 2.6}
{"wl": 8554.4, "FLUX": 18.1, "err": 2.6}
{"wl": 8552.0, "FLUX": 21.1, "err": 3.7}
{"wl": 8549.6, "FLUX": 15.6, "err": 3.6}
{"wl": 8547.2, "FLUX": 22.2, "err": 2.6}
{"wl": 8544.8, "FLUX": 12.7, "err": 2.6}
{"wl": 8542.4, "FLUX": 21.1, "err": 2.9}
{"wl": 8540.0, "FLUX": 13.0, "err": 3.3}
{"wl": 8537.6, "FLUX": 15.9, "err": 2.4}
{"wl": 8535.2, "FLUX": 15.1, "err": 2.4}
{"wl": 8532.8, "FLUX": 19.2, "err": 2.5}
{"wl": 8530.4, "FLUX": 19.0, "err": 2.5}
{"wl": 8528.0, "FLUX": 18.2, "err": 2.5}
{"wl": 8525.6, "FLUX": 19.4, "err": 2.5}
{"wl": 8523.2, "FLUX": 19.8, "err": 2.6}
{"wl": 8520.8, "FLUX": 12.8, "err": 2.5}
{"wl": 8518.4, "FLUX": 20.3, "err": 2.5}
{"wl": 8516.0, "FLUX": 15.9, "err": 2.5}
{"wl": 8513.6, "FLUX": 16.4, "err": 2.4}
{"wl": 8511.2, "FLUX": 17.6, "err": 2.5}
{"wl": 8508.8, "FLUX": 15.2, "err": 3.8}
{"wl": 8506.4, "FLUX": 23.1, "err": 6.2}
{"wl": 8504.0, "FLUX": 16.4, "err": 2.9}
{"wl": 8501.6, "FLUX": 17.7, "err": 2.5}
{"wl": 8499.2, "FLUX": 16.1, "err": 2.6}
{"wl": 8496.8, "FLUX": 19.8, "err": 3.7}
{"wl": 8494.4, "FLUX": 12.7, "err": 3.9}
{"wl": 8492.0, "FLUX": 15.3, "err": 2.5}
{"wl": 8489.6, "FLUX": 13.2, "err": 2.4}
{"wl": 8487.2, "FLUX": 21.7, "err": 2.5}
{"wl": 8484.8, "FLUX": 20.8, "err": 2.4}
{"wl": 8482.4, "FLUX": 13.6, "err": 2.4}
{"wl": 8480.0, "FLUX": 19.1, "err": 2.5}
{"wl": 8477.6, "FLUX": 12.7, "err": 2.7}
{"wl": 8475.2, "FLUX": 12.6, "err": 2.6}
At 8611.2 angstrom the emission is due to [N II] 6583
